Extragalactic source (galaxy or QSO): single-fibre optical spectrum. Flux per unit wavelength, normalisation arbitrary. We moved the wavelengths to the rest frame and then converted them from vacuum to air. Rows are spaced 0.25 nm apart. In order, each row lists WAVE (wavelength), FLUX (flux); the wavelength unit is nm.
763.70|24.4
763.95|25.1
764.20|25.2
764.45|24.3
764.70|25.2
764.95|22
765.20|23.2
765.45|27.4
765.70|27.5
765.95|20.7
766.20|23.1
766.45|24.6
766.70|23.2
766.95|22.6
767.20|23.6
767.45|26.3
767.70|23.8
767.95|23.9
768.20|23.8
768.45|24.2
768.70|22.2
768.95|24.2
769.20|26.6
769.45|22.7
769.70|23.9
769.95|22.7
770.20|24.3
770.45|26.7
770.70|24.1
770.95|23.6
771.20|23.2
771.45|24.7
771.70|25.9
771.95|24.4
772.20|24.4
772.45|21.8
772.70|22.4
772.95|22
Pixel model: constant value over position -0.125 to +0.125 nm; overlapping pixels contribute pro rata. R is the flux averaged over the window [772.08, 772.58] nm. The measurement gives 23.1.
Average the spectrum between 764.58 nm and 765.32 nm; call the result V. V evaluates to 23.5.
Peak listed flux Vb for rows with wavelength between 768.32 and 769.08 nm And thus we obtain 24.2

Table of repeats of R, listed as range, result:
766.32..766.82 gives 23.9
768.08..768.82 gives 23.4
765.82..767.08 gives 22.9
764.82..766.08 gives 24.2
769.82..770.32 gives 23.5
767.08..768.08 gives 24.4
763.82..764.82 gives 24.9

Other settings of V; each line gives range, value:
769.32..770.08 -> 23.1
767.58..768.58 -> 23.9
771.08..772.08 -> 24.6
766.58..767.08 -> 22.9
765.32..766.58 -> 24.6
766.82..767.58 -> 24.2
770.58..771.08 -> 23.8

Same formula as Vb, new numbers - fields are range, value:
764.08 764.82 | 25.2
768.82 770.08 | 26.6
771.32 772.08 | 25.9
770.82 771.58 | 24.7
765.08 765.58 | 27.4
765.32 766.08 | 27.5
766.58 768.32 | 26.3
